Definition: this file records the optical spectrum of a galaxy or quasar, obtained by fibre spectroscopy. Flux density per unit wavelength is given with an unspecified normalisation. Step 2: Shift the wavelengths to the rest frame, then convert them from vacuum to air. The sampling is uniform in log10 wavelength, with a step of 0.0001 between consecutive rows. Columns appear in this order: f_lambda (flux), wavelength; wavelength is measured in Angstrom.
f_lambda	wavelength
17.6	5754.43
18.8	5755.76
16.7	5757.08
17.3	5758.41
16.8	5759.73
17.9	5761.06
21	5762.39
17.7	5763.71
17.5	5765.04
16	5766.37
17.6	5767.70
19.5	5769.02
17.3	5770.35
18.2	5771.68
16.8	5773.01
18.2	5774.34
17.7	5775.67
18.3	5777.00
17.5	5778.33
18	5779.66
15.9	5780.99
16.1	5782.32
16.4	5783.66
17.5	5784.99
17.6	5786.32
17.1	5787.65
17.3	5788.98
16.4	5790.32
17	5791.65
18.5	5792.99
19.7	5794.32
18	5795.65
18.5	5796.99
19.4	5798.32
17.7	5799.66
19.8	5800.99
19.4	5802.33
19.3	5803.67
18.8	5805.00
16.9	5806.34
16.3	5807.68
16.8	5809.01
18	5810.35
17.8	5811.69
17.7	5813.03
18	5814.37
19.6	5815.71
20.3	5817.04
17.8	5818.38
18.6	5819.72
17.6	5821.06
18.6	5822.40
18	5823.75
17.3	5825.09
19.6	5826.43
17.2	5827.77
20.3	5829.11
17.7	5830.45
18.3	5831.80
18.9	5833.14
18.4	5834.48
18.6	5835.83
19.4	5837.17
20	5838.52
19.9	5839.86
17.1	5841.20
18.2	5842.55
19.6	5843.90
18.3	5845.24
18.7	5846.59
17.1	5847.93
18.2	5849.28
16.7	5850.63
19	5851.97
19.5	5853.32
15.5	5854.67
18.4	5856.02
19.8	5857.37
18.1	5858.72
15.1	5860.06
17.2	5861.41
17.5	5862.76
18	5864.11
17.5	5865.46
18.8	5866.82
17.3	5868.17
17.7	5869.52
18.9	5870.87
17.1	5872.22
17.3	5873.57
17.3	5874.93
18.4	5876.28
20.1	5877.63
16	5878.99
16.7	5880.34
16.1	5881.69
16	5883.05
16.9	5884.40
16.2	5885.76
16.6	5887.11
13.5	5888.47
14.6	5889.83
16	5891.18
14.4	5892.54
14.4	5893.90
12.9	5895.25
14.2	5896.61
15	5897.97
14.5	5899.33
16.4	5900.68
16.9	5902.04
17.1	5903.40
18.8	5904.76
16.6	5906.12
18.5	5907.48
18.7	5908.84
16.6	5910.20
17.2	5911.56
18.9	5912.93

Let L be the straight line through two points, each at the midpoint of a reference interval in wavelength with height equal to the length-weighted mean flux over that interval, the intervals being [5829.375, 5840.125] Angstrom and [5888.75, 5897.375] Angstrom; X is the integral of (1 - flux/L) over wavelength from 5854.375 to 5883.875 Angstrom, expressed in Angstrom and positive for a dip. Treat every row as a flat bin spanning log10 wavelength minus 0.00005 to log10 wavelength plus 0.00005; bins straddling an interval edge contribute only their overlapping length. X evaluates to -2.4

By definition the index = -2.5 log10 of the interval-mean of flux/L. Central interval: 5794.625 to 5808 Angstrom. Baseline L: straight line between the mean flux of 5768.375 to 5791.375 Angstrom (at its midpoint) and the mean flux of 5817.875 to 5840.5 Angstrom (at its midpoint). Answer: -0.03 mag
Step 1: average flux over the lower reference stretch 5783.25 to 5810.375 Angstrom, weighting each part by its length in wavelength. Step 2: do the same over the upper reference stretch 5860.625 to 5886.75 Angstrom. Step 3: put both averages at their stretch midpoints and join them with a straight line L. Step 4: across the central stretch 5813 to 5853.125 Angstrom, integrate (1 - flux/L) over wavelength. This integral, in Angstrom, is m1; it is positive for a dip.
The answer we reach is -1.9 Angstrom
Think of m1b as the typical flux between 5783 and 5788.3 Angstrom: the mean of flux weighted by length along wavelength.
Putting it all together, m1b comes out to 17.2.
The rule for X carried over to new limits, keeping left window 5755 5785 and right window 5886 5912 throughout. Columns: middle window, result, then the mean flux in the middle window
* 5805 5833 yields -2.0 Angstrom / 18.2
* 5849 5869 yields -1.6 Angstrom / 17.8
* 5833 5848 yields -1.8 Angstrom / 18.7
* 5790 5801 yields -0.7 Angstrom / 18.3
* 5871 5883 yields -0.8 Angstrom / 17.4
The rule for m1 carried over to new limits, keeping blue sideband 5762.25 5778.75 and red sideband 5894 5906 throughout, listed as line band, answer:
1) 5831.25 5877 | -4.5 Angstrom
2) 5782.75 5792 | 0.3 Angstrom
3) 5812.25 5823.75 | -1.0 Angstrom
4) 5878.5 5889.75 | 0.0 Angstrom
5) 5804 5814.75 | -0.2 Angstrom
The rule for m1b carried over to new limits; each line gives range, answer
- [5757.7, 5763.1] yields 18.2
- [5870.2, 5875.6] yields 17.6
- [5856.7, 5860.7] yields 17.7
